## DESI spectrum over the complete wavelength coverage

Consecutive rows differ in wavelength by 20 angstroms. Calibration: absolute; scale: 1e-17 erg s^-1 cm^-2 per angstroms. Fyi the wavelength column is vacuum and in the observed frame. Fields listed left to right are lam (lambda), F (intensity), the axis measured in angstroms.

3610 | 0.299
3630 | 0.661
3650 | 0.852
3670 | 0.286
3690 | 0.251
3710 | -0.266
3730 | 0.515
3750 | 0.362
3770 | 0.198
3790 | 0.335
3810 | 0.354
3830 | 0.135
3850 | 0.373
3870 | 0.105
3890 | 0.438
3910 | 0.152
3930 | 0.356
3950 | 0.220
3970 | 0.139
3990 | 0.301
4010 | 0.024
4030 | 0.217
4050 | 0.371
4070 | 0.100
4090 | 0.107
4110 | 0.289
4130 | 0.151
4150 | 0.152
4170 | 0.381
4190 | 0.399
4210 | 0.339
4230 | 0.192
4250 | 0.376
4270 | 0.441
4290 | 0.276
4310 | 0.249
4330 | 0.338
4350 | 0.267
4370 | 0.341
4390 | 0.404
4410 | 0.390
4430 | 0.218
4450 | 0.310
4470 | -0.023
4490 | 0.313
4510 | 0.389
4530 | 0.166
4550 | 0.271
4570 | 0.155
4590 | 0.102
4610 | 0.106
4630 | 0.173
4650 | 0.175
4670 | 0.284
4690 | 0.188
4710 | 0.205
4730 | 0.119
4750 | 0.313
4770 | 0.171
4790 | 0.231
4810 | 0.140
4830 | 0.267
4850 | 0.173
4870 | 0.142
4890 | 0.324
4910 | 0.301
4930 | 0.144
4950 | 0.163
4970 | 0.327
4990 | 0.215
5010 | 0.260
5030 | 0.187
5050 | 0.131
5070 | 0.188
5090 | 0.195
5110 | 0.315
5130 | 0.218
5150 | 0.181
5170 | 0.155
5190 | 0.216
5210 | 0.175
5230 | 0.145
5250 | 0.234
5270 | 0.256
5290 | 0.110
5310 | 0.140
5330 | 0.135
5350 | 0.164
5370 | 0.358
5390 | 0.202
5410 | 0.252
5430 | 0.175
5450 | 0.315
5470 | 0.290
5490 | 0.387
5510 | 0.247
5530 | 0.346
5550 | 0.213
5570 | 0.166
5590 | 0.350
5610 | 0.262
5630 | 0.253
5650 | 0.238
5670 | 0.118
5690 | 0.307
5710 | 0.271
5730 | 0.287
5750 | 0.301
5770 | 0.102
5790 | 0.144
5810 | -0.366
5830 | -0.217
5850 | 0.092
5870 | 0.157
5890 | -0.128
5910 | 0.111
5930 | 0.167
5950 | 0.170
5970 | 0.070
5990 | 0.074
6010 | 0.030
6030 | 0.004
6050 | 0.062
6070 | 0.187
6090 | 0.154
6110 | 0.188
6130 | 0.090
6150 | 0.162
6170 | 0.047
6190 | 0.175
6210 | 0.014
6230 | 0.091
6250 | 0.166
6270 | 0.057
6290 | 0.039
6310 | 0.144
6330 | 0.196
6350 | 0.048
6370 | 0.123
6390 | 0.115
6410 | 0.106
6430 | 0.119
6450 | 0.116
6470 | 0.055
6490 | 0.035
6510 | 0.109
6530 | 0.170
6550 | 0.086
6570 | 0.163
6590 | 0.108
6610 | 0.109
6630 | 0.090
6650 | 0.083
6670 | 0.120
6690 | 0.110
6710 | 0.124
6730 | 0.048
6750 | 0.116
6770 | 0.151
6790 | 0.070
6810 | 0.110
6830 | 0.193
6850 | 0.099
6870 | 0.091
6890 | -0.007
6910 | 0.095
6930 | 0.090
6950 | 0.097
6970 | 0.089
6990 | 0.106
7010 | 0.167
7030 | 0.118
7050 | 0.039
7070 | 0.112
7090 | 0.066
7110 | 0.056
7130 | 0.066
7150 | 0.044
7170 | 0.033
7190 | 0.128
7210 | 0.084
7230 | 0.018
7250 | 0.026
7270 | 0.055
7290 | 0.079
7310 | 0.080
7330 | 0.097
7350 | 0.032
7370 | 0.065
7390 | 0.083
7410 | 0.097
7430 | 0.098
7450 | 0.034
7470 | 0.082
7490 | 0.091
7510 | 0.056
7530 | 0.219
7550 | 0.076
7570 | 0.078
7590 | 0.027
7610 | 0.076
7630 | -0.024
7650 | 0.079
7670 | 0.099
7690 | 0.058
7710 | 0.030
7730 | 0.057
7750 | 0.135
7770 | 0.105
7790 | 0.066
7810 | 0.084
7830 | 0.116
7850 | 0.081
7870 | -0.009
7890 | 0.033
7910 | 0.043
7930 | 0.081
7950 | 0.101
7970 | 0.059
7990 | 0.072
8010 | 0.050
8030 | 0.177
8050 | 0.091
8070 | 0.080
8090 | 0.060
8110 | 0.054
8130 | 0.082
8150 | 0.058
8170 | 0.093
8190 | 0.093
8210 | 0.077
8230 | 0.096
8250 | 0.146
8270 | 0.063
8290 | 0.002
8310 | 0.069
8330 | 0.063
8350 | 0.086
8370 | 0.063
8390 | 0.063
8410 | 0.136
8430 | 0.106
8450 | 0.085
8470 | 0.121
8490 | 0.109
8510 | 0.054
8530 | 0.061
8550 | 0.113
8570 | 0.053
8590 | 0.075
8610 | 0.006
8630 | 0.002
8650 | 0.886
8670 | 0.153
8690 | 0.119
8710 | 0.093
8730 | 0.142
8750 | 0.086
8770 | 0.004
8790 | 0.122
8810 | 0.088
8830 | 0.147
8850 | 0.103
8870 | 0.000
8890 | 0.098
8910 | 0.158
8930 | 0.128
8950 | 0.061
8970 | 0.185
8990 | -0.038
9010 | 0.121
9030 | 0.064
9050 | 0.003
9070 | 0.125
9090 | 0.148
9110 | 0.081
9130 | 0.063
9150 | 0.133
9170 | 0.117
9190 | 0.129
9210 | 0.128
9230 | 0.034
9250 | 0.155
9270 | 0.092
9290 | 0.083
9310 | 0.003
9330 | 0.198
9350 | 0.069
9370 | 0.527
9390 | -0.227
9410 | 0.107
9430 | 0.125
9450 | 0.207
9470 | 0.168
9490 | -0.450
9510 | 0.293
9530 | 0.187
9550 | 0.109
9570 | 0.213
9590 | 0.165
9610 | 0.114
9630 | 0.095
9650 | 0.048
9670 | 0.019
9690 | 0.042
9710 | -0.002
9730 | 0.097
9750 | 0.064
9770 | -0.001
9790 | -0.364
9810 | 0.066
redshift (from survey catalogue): 1.32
